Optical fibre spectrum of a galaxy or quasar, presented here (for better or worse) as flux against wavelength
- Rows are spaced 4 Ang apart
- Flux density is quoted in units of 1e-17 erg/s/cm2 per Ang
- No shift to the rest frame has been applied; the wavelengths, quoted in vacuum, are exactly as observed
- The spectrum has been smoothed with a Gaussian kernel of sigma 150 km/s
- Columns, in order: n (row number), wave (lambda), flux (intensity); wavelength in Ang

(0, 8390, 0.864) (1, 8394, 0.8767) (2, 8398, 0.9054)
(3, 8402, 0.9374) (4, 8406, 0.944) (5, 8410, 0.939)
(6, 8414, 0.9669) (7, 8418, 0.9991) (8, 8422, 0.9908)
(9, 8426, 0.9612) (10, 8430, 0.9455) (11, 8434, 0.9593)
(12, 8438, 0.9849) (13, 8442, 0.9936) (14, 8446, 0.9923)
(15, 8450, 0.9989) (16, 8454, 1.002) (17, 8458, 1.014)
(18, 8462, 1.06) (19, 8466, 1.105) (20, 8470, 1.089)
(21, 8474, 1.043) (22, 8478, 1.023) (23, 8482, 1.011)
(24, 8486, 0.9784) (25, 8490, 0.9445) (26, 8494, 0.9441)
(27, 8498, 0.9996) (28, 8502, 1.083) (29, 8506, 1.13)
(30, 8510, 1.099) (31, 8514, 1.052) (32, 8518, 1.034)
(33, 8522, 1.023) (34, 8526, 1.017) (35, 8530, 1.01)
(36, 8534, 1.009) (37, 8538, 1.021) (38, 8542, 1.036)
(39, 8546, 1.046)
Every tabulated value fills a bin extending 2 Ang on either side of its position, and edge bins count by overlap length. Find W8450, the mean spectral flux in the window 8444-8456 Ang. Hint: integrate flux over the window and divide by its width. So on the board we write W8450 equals 0.998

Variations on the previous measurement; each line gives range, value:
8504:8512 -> 1.11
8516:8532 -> 1.02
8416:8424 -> 0.995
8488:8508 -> 1.02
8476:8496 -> 0.98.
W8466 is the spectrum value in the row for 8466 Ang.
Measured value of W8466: 1.105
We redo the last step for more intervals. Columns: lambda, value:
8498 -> 0.9996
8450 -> 0.9989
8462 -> 1.06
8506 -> 1.13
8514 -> 1.052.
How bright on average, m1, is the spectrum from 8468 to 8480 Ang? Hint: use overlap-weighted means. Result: 1.05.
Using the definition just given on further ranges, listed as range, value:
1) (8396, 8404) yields 0.921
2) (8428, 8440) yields 0.963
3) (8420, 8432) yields 0.966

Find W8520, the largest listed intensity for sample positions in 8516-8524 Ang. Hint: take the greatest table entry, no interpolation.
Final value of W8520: 1.034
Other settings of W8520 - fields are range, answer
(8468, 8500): 1.089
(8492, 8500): 0.9996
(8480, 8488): 1.011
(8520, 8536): 1.023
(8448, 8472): 1.105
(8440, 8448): 0.9936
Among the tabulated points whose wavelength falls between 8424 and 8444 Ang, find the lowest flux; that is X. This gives 0.9455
